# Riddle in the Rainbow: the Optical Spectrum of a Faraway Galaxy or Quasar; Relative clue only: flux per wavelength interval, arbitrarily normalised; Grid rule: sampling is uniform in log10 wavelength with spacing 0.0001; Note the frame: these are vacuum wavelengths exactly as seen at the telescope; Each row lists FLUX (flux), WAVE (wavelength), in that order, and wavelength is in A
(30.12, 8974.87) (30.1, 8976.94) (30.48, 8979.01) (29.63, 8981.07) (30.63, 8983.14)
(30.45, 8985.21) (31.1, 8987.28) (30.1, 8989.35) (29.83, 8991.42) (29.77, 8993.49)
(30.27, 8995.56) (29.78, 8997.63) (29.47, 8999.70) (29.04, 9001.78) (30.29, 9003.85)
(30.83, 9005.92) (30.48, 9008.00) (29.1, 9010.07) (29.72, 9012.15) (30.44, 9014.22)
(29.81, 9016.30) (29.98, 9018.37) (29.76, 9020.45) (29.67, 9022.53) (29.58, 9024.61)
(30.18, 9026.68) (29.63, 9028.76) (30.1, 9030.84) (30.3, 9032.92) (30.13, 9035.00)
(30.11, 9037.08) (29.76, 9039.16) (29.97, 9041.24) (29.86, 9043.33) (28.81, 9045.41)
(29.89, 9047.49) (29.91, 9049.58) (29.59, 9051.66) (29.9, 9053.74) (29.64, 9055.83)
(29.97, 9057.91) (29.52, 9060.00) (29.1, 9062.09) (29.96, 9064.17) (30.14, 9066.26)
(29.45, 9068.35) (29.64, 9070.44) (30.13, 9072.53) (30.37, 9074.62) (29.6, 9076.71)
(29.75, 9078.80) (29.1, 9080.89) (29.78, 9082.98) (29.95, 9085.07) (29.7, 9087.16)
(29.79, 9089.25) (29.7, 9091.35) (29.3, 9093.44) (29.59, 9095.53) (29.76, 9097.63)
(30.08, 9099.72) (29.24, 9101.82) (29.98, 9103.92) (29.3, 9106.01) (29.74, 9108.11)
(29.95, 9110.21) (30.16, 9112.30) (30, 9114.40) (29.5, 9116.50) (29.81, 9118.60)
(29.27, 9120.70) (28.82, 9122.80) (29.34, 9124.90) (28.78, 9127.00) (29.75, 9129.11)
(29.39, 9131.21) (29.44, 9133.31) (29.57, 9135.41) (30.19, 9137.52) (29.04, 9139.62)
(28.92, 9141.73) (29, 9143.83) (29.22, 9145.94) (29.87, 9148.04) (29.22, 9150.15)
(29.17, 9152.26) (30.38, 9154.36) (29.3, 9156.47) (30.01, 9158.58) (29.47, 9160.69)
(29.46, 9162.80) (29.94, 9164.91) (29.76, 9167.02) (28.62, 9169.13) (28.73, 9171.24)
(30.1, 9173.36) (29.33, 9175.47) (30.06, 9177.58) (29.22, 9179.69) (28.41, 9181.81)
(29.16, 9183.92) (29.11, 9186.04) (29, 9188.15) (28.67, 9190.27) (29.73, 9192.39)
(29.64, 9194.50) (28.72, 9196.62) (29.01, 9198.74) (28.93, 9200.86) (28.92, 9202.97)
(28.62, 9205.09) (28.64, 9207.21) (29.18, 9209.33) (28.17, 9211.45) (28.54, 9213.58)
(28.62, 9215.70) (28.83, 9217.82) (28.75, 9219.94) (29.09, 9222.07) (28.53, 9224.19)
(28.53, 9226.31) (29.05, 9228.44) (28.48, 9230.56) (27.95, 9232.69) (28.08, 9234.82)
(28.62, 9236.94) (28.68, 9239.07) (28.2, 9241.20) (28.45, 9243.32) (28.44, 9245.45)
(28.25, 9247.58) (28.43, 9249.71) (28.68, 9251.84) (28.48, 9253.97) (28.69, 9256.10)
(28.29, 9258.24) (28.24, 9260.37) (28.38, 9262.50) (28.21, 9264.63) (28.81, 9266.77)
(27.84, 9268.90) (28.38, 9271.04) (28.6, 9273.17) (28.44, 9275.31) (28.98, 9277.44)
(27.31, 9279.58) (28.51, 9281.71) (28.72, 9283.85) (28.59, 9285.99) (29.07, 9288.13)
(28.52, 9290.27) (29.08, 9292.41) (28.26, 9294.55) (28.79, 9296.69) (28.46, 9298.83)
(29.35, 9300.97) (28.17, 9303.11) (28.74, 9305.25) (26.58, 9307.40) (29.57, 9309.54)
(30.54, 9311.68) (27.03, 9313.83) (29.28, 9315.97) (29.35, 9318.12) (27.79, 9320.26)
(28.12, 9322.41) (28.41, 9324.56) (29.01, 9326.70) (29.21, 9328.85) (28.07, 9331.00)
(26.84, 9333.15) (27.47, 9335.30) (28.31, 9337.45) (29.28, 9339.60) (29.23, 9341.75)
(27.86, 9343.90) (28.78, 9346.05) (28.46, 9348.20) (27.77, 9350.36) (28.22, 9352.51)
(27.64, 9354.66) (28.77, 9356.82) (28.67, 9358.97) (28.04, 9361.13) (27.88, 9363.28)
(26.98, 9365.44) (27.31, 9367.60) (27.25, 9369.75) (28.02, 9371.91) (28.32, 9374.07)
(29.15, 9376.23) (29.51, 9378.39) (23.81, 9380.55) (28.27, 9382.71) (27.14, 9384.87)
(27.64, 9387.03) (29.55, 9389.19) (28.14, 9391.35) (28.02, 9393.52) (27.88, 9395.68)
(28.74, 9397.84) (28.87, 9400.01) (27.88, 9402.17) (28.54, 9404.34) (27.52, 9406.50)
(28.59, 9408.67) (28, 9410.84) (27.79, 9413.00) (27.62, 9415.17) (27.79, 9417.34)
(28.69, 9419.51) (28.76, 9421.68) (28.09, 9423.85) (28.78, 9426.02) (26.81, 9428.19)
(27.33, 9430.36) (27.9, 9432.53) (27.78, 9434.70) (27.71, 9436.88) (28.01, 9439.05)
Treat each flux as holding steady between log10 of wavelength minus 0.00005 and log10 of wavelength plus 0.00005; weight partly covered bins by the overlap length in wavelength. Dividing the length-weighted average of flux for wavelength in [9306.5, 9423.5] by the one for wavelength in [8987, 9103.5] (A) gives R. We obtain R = 0.95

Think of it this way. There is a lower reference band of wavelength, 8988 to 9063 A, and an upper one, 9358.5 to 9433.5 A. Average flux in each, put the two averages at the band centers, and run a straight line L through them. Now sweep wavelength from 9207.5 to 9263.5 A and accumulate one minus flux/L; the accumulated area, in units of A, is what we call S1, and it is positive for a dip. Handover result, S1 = 0.5 A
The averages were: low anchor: 29.8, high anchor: 28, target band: 28.5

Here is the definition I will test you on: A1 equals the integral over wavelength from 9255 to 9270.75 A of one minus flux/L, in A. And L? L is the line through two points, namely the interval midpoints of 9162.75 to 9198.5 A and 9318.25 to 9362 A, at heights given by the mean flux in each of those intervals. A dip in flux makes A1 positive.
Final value 0.2 A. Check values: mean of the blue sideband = 29.3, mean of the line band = 28.3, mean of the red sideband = 28.3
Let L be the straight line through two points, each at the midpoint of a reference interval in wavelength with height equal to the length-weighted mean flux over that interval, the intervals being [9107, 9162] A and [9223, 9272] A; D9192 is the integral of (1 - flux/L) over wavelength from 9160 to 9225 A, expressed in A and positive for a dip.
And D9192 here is -0.25 A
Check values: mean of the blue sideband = 29.5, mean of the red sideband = 28.4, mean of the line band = 29.1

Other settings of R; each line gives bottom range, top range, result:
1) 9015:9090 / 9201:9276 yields 0.96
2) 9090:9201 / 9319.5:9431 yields 0.95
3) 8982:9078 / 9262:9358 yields 0.95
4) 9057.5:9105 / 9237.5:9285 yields 0.96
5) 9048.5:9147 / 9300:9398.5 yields 0.95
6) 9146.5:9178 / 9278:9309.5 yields 0.96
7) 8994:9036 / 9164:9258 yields 0.96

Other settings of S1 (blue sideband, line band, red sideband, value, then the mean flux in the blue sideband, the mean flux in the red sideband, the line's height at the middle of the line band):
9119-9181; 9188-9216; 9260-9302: 0.2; 29.4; 28.5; 29.1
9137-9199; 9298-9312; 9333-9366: -0.1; 29.3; 28.2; 28.5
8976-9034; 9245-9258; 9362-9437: 0.1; 30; 27.9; 28.7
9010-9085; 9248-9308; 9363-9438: 0.3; 29.8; 27.9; 28.6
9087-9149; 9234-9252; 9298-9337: 0.3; 29.5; 28.4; 28.9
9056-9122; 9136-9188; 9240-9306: -0.3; 29.7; 28.5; 29.2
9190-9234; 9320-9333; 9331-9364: 0.0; 28.8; 28.2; 28.3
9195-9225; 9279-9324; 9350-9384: -0.5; 28.8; 27.8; 28.2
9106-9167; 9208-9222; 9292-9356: 0.2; 29.5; 28.5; 29.1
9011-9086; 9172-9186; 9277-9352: -0.1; 29.8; 28.5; 29.2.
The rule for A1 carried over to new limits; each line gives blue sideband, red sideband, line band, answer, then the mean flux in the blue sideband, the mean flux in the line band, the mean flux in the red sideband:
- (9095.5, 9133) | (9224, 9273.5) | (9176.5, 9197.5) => -0.2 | 29.6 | 29.2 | 28.4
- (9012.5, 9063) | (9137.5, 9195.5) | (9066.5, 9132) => -0.1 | 29.8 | 29.6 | 29.4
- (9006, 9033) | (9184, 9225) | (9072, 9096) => -0.1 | 29.9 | 29.7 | 28.9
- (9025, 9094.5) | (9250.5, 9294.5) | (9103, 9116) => -0.2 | 29.8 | 29.9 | 28.5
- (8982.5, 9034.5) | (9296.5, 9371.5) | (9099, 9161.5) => -0.3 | 30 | 29.5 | 28.3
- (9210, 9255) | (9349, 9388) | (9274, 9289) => -0.1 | 28.5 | 28.5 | 27.8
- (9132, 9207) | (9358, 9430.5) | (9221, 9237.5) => 0.2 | 29.3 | 28.5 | 28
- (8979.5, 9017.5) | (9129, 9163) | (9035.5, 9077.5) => 0.1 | 30.1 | 29.8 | 29.5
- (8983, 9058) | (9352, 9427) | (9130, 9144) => 0.0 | 29.9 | 29.4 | 28.1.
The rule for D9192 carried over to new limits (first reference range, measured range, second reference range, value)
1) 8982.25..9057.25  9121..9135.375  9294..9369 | 0.05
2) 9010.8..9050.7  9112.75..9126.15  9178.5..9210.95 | -0.04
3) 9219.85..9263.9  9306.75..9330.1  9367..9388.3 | -0.53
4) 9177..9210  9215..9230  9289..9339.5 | 0.08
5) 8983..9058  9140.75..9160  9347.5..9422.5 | -0.13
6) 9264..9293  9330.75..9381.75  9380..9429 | 0.38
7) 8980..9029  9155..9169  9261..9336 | -0.21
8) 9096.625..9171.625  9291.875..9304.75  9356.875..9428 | -0.04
